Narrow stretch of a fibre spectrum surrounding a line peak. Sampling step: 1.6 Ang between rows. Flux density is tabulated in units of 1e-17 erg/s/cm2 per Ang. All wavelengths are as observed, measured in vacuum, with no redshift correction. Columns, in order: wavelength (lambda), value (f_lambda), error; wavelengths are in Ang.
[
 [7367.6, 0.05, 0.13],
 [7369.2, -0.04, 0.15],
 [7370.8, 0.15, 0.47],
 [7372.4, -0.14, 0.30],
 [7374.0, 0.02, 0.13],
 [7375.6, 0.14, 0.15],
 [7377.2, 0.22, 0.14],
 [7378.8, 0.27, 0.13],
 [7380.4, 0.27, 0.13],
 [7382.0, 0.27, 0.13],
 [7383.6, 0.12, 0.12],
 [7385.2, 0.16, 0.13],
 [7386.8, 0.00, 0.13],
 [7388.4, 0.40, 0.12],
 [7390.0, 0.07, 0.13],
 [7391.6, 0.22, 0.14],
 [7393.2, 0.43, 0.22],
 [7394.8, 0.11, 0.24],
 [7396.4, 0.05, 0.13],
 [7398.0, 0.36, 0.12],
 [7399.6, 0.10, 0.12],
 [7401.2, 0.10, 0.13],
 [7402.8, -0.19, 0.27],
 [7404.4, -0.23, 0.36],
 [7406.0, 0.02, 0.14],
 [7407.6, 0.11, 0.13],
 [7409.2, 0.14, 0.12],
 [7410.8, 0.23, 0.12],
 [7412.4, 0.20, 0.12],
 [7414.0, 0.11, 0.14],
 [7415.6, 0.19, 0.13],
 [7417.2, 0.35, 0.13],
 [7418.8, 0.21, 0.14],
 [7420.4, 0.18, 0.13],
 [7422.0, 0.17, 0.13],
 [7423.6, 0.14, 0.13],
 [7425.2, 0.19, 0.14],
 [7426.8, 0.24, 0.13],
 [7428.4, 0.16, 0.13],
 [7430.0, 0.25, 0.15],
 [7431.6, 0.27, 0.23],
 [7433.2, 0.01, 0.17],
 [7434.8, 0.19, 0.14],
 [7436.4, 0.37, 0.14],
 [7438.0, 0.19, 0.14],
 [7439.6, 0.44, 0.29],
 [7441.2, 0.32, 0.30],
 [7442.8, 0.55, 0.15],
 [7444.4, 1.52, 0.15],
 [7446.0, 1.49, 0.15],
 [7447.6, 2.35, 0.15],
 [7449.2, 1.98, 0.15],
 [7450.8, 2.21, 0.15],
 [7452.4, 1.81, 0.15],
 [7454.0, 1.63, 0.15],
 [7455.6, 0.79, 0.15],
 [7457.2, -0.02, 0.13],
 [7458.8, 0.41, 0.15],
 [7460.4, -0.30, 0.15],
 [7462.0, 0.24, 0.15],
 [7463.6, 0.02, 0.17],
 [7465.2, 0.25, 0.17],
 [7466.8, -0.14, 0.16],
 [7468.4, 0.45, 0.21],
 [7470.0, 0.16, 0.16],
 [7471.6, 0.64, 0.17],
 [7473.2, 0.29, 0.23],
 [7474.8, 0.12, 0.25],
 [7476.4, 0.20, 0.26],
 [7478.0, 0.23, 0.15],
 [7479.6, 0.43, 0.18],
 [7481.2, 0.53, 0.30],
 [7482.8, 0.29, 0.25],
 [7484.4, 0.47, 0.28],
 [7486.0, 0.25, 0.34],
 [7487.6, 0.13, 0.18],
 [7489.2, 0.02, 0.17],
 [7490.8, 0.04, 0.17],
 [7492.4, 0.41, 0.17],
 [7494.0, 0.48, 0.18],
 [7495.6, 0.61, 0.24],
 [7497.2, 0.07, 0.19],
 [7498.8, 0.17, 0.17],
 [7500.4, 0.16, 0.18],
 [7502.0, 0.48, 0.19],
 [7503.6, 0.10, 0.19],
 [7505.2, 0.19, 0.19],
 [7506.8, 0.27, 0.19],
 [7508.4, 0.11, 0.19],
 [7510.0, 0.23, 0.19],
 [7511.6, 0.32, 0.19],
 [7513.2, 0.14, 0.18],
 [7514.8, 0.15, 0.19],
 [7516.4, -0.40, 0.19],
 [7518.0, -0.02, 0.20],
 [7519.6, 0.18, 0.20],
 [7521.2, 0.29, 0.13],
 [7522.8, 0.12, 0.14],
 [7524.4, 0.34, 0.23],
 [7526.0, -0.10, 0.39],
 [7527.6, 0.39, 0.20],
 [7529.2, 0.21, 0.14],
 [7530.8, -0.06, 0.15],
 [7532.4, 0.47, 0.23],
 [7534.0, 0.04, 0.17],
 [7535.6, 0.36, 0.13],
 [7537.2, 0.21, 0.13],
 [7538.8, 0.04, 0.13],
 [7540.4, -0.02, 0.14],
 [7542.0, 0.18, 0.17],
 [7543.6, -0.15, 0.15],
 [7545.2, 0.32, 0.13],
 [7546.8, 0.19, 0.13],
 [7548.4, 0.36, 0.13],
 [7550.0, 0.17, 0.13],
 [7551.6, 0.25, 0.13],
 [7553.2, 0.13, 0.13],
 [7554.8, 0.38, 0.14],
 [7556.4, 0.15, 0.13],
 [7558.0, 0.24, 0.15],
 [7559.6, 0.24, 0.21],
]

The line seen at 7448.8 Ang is [O II]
